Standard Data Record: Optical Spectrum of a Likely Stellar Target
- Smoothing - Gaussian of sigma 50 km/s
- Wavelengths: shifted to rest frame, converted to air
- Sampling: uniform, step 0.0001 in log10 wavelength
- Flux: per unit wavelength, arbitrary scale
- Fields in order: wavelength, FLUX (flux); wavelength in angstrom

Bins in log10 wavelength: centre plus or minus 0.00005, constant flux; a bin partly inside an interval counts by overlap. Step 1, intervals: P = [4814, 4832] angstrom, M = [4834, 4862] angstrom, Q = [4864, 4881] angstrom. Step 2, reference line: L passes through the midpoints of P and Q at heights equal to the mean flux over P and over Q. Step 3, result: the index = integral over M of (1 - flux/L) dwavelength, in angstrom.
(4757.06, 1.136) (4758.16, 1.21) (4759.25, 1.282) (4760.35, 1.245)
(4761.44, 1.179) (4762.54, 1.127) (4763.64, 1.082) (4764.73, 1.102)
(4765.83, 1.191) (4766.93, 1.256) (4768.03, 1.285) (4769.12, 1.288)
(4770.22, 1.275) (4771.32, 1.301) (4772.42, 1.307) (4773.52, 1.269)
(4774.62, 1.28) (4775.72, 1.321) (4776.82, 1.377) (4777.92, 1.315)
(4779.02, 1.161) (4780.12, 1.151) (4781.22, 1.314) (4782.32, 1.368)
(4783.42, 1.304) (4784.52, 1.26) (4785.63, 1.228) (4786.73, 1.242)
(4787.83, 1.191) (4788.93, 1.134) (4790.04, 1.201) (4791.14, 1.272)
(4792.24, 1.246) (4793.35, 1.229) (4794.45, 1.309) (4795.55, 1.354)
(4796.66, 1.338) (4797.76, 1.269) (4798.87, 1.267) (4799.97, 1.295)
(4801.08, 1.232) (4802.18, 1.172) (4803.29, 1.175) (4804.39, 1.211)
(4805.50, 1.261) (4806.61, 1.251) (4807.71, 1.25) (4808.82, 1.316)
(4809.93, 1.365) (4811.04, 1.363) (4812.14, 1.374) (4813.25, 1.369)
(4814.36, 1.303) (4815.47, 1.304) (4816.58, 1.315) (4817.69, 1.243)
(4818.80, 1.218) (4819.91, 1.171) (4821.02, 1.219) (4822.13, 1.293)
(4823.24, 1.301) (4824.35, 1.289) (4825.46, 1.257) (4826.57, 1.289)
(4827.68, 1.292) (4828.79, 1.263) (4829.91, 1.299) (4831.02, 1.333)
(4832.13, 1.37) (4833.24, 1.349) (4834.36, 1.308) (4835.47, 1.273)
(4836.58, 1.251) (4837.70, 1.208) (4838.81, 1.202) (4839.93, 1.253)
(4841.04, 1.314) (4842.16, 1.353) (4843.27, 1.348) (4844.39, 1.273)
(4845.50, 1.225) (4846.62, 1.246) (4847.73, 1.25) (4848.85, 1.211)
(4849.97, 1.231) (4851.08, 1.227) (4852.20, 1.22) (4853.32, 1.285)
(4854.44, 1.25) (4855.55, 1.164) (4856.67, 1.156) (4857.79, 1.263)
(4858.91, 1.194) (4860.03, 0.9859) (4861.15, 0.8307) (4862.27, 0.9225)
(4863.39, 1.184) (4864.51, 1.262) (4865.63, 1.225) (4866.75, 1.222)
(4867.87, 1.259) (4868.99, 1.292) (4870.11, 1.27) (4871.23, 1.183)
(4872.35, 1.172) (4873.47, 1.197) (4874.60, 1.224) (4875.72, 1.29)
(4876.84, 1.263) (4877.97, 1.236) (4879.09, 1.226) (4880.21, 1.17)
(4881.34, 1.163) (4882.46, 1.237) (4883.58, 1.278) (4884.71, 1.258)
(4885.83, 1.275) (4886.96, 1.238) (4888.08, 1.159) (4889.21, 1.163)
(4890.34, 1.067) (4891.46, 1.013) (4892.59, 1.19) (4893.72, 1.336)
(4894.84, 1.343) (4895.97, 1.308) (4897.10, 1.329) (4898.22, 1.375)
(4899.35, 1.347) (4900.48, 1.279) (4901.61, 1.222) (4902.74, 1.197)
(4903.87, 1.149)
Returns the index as 0.83 angstrom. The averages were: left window 1.28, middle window 1.22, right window 1.23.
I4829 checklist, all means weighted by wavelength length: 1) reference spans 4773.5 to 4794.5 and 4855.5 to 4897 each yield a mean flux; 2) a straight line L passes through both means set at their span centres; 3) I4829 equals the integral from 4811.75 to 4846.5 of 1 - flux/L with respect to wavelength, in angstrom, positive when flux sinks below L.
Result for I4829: -1.6 angstrom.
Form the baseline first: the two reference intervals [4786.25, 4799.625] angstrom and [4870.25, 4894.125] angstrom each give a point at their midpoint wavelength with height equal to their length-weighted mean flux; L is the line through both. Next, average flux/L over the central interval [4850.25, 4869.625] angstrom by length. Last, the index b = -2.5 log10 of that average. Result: 0.040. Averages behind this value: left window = 1.26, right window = 1.21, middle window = 1.17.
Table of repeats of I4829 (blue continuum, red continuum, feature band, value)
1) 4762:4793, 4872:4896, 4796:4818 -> -0.9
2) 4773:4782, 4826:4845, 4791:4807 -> 0.3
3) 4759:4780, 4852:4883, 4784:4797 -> -0.2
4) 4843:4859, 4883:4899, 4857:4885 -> 1.0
